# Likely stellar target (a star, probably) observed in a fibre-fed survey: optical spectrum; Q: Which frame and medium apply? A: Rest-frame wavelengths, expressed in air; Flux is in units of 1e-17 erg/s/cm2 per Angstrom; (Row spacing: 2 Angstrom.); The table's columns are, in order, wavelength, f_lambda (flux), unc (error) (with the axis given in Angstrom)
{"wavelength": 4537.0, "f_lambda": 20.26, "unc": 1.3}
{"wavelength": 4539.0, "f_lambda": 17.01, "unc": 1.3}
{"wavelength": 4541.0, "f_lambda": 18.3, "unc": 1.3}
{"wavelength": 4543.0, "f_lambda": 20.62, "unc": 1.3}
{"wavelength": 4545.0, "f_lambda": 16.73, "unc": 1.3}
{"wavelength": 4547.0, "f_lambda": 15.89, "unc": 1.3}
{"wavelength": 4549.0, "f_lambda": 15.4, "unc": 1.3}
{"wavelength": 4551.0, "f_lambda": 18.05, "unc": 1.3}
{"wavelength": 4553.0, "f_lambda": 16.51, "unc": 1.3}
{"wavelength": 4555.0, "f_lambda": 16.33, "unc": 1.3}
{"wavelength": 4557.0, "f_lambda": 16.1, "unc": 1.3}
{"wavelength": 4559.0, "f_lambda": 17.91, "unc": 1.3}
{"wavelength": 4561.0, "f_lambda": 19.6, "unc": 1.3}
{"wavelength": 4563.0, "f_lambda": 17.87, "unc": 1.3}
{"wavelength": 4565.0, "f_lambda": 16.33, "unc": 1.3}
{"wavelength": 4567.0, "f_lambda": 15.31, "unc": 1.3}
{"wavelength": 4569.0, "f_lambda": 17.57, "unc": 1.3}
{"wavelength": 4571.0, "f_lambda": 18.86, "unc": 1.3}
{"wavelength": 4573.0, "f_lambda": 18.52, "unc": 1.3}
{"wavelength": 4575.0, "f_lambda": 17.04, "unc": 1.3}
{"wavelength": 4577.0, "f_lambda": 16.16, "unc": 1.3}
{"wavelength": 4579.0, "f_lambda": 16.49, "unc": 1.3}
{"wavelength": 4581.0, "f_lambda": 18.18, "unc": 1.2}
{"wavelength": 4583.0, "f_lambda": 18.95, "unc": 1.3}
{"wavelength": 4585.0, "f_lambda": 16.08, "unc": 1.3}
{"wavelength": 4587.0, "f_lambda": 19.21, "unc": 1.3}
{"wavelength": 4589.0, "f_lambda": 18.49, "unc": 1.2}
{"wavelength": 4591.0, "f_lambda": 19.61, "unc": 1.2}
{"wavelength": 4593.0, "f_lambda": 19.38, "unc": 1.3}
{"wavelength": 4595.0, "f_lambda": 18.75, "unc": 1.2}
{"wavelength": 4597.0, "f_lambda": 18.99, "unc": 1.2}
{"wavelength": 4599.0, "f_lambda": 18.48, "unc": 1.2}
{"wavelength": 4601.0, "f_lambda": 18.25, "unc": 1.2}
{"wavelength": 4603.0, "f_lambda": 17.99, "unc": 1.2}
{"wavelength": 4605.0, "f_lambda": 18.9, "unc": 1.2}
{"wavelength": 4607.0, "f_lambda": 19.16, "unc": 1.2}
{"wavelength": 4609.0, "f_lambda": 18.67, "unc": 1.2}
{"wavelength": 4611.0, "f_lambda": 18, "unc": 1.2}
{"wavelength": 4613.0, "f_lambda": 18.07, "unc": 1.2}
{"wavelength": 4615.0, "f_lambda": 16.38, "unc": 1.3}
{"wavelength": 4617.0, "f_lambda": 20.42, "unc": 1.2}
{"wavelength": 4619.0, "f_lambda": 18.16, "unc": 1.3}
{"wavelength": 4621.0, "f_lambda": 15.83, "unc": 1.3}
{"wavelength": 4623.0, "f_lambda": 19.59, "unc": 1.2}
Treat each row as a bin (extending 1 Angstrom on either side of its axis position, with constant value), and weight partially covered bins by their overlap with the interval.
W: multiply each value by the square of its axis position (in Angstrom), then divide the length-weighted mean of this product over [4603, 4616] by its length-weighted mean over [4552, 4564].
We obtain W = 1.1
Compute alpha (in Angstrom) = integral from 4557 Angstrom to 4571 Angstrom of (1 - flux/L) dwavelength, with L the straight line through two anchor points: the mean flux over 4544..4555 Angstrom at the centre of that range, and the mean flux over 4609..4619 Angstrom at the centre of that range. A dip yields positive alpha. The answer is -0.45 Angstrom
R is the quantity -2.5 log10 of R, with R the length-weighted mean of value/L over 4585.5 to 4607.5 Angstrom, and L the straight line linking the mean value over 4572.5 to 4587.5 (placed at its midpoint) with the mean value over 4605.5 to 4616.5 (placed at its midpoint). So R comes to -0.05 mag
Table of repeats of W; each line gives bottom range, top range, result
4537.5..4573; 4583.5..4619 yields 1.09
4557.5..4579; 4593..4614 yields 1.08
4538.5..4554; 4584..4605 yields 1.09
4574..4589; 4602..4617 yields 1.06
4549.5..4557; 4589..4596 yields 1.16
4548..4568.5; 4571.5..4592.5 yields 1.07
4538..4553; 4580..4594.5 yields 1.09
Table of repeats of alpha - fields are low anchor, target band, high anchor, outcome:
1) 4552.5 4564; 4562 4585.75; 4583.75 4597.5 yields 0.94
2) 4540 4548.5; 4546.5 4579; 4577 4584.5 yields 0.99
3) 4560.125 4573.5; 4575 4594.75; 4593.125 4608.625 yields 0.20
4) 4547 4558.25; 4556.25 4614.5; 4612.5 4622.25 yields -3.01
